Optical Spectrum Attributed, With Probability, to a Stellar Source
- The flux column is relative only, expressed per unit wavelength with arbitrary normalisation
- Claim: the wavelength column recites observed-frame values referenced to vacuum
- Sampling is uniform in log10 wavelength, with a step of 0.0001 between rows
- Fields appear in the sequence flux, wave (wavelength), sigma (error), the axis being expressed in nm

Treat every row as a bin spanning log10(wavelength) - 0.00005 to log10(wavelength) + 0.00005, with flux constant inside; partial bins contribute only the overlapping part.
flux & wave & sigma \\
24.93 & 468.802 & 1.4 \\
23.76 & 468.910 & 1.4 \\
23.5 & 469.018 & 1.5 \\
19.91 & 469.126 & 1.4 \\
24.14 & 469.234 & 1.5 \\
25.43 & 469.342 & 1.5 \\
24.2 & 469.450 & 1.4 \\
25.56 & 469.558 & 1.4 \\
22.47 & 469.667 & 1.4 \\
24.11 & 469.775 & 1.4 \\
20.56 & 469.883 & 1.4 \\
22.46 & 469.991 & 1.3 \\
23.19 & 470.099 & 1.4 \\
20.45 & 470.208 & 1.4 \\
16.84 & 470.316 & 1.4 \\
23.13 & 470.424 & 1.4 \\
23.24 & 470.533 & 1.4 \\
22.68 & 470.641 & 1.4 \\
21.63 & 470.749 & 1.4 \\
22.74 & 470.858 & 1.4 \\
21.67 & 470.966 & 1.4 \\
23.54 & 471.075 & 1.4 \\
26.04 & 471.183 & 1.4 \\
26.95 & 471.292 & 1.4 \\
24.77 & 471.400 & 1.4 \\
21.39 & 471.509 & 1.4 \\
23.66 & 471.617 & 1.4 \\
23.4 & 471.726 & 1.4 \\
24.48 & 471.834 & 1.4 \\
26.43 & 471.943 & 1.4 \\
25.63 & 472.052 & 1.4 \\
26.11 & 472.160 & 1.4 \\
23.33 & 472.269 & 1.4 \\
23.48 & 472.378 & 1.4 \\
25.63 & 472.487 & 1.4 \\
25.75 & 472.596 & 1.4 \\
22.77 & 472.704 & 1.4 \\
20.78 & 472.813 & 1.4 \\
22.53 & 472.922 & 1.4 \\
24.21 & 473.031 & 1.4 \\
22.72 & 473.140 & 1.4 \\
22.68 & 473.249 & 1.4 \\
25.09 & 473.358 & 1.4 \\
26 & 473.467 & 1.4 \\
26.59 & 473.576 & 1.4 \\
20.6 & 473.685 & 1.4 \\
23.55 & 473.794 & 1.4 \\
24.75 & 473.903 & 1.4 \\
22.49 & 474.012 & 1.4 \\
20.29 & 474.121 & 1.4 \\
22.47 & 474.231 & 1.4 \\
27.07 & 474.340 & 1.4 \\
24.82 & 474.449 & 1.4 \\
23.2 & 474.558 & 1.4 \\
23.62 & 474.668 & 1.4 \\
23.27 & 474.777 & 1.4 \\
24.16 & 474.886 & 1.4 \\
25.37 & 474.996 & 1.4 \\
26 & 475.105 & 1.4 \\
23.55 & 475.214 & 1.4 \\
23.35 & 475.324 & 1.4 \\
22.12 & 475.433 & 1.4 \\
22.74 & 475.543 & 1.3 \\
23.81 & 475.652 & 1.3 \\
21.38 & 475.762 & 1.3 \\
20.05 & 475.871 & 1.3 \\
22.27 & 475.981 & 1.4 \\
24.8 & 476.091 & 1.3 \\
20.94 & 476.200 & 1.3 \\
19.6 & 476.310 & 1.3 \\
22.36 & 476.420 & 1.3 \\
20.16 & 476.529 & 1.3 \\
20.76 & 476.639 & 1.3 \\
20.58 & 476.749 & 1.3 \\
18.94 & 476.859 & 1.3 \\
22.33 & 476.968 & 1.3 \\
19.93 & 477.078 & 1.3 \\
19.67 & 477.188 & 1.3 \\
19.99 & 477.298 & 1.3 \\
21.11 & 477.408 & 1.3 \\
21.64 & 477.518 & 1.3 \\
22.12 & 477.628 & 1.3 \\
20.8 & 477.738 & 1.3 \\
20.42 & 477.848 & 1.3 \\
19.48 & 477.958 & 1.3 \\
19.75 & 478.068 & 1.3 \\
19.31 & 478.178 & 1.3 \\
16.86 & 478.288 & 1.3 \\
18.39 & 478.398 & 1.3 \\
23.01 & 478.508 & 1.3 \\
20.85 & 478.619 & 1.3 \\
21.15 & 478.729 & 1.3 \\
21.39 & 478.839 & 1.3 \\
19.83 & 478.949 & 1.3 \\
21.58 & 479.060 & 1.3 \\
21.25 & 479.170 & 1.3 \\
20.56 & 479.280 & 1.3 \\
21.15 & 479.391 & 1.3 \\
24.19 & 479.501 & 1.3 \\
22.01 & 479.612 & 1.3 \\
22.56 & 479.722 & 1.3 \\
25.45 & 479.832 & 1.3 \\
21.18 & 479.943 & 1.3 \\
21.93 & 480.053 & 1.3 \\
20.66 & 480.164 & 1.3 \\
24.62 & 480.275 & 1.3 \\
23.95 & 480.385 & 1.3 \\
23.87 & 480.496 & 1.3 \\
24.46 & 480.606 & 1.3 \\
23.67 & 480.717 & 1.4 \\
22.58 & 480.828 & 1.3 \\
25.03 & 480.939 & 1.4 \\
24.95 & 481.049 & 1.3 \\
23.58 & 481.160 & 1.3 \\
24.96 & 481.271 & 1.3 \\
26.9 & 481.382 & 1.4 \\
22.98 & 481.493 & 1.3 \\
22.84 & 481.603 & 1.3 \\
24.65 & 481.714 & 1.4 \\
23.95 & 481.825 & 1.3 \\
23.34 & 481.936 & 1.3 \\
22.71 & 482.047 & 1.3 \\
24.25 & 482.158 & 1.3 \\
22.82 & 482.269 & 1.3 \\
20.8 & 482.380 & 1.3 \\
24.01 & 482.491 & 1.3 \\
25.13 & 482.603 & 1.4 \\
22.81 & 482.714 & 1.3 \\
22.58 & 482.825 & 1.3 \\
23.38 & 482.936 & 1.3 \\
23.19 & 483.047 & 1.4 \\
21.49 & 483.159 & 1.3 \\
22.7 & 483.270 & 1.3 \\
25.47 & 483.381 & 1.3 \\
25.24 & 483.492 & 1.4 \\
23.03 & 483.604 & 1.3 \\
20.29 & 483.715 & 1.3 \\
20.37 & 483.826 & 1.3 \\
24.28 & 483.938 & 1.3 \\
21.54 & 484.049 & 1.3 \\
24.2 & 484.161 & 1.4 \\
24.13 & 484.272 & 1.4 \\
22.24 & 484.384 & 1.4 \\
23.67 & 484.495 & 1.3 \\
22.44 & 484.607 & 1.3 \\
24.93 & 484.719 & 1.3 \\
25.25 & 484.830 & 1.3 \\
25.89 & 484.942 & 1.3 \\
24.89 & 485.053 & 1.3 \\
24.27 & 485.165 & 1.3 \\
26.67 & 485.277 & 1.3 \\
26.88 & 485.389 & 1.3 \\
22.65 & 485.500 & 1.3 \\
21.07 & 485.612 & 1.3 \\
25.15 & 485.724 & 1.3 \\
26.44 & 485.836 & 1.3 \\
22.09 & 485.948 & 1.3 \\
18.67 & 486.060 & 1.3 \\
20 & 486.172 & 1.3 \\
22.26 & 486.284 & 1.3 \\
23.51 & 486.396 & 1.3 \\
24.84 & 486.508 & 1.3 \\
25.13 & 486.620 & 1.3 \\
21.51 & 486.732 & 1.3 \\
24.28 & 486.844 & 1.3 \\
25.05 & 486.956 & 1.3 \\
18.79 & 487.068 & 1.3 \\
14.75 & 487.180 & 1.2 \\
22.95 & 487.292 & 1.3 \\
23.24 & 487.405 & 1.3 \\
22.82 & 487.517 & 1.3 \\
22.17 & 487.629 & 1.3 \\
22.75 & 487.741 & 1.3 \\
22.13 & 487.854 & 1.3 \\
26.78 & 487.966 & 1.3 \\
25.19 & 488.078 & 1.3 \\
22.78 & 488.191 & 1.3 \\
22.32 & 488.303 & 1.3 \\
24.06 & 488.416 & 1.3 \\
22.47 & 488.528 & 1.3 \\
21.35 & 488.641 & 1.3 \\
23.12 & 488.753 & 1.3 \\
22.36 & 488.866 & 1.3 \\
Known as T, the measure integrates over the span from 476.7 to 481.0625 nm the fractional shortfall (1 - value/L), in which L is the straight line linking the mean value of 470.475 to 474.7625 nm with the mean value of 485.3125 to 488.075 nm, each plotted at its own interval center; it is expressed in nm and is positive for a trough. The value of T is 0.34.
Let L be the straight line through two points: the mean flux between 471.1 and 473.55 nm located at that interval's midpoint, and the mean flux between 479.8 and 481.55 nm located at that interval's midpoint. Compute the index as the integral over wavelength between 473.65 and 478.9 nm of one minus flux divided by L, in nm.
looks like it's 0.488 nm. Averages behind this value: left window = 24.3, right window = 23.8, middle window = 21.8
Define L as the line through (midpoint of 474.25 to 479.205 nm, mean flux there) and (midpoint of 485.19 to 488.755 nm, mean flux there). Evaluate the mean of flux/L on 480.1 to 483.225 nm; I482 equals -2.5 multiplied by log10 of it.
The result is -0.060 mag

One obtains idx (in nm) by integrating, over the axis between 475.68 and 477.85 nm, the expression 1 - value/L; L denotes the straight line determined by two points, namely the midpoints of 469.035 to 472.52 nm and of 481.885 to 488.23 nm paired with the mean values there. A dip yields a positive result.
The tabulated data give 0.21 nm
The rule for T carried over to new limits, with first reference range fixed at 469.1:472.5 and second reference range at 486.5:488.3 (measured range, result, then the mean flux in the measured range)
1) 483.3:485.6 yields -0.10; 23.9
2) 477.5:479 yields 0.18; 20.3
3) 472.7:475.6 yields -0.04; 23.6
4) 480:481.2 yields -0.03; 23.6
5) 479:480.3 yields 0.05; 22.2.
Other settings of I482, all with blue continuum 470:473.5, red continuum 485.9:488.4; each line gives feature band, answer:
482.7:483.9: 0.00 mag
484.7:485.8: -0.10 mag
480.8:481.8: -0.07 mag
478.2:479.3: 0.13 mag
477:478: 0.12 mag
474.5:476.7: 0.03 mag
